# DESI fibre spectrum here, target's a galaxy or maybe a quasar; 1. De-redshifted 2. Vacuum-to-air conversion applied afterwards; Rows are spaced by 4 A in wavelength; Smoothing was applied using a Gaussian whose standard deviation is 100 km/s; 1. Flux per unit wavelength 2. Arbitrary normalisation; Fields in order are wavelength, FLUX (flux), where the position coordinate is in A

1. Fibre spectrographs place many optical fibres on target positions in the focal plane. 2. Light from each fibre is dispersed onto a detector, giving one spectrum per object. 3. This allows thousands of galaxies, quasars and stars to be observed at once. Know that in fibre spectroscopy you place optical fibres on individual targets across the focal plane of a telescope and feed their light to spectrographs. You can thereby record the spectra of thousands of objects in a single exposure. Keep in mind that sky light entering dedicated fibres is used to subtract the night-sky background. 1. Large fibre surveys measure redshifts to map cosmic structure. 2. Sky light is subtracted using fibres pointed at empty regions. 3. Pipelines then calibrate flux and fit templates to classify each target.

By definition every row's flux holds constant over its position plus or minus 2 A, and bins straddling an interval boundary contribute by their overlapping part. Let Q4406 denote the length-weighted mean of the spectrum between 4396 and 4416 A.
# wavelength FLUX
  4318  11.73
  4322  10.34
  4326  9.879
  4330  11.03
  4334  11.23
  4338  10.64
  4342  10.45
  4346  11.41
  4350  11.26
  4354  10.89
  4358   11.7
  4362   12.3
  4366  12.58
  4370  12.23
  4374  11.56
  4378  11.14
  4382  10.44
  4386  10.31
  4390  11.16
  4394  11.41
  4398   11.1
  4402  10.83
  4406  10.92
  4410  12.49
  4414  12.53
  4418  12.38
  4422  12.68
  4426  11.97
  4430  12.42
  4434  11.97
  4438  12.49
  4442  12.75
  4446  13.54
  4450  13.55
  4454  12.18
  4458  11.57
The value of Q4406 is 11.6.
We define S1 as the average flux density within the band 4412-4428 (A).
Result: 12.4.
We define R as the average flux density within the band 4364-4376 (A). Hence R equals 12.1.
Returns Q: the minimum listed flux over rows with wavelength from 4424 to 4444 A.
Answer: 11.97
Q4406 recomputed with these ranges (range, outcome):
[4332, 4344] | 10.8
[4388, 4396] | 11.3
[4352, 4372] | 11.9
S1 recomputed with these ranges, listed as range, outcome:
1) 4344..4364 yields 11.5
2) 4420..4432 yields 12.4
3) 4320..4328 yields 10.1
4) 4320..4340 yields 10.6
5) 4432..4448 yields 12.7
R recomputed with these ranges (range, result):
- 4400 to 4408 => 10.9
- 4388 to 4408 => 11.1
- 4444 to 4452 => 13.5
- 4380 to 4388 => 10.4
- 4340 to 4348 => 10.9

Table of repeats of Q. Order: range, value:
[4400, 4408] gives 10.83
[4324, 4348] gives 9.879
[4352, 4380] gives 10.89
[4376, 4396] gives 10.31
